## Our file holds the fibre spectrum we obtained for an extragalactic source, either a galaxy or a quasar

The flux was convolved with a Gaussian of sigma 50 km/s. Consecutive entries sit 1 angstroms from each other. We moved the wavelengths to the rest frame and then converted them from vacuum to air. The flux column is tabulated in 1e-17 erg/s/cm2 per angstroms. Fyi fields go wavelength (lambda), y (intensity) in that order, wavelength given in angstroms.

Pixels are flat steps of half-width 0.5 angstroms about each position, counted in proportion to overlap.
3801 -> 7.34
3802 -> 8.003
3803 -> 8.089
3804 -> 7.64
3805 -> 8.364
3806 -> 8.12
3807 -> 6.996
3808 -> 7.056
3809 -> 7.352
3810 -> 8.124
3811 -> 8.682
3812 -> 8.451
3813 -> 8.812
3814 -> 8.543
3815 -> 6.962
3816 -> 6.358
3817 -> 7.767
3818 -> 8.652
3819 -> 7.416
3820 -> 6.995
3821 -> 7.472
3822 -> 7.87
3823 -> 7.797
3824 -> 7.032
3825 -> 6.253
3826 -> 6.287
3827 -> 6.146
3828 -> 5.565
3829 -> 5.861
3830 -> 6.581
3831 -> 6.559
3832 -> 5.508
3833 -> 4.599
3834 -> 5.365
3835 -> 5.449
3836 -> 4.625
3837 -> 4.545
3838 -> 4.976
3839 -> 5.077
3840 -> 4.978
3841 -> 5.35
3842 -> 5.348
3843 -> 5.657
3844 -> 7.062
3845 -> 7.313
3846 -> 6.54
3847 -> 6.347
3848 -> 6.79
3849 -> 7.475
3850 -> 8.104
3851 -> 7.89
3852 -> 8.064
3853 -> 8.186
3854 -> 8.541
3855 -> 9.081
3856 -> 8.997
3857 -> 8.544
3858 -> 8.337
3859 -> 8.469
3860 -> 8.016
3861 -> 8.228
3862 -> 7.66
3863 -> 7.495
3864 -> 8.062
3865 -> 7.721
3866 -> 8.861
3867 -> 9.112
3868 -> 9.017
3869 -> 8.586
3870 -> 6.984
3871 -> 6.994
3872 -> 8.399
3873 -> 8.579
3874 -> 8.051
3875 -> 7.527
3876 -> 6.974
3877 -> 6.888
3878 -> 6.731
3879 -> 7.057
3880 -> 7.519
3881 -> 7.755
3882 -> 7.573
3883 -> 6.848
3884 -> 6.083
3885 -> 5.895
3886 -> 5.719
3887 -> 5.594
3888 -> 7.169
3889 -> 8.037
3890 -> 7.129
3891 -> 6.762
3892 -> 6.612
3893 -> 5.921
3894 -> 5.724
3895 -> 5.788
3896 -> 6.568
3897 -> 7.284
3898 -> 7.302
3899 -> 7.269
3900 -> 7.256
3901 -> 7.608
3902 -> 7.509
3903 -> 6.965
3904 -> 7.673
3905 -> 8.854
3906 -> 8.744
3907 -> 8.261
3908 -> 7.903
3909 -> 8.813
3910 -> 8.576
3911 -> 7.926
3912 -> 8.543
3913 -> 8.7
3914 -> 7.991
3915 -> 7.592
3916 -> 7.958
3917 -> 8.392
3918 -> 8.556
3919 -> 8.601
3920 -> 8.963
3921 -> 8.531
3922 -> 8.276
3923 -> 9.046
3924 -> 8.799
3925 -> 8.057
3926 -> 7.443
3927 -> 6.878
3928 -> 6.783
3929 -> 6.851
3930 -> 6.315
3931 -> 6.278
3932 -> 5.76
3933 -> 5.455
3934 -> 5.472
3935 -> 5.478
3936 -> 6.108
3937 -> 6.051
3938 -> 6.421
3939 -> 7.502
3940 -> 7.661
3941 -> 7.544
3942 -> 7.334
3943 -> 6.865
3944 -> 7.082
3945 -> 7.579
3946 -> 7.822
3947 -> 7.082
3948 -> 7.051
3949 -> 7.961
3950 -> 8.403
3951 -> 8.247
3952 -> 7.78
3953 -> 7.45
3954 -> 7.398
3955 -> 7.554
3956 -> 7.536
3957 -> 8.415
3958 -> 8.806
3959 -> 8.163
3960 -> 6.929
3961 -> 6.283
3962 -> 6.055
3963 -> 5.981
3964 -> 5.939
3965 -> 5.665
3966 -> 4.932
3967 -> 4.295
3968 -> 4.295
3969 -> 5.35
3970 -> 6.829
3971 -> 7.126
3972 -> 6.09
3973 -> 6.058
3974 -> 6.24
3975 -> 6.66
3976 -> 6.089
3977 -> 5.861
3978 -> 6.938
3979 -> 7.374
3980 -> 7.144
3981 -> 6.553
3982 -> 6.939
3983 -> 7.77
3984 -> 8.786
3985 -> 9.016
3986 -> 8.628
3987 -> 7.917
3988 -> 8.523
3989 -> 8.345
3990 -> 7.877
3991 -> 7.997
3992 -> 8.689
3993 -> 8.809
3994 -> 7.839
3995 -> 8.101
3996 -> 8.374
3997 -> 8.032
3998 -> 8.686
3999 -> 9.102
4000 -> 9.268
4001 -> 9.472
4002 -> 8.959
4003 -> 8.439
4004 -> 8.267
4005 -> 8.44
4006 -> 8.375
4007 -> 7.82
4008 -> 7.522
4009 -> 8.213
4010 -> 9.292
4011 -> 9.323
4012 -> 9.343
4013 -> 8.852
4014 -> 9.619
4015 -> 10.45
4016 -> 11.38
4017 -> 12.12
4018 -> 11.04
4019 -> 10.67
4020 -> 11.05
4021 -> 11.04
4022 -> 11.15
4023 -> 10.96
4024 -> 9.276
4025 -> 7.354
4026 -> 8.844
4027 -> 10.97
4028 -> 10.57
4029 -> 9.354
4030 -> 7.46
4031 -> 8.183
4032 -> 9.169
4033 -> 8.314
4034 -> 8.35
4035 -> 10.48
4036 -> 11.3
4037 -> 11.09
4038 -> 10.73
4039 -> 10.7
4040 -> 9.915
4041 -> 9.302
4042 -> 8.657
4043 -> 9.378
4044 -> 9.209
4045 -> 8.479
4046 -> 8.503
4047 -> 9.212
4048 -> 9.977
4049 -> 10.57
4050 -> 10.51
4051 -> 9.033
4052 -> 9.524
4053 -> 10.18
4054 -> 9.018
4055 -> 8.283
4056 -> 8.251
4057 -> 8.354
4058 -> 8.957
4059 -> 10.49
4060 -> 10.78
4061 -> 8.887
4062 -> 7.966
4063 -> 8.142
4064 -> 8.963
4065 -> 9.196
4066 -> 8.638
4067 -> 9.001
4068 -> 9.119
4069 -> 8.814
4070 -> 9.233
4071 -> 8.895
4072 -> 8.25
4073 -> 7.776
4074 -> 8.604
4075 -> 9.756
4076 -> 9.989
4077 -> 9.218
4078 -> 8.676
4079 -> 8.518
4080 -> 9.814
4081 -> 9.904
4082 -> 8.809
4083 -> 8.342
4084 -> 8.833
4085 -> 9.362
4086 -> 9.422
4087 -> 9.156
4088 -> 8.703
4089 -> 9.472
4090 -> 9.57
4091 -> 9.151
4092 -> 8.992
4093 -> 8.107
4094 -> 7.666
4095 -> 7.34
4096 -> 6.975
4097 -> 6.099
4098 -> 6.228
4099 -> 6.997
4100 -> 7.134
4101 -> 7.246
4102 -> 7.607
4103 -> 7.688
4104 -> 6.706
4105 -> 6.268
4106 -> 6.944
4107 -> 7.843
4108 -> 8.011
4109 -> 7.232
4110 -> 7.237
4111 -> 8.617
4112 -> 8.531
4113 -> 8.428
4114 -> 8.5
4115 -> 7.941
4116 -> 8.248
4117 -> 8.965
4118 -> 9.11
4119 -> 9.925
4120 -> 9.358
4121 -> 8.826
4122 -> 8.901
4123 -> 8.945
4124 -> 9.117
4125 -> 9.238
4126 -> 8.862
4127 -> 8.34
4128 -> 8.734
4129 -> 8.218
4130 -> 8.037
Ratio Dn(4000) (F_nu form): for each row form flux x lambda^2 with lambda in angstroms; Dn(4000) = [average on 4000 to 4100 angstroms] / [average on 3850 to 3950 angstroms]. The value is 1.3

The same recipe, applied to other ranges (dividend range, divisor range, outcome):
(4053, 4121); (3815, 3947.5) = 1.31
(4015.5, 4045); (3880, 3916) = 1.44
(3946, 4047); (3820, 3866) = 1.31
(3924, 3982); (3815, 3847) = 1.16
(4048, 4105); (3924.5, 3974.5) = 1.37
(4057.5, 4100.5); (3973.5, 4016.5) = 1.10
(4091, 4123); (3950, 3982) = 1.27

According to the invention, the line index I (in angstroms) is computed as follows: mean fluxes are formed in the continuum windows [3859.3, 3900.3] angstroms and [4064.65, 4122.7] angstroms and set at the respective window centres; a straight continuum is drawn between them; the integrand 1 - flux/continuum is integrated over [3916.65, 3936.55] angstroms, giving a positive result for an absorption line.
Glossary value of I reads 0.6 angstroms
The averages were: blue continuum 7.29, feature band 7.29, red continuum 8.41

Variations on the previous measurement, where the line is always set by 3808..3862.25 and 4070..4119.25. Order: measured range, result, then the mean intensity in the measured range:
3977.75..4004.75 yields -1.53 angstroms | 8.23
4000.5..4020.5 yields -3.92 angstroms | 9.43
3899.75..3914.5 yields -1.47 angstroms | 8.1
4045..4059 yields -2.05 angstroms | 9.28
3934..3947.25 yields 1.11 angstroms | 6.91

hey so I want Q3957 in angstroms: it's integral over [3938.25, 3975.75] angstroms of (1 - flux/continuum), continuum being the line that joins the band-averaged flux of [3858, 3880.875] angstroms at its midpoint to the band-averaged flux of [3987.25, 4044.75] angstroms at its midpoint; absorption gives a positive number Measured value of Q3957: 7.7 angstroms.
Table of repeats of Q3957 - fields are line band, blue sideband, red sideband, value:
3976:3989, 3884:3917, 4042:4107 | 0.6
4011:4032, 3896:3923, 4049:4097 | -3.1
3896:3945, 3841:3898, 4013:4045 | 3.9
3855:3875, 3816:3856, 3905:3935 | -3.5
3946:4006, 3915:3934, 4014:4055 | 8.2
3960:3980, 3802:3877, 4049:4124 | 4.8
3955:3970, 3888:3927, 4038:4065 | 3.5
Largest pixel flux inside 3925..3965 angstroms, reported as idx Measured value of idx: 8.806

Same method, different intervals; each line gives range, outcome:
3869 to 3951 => 9.046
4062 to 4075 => 9.756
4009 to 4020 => 12.12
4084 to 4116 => 9.57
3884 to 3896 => 8.037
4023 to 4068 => 11.3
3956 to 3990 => 9.016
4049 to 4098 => 10.78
